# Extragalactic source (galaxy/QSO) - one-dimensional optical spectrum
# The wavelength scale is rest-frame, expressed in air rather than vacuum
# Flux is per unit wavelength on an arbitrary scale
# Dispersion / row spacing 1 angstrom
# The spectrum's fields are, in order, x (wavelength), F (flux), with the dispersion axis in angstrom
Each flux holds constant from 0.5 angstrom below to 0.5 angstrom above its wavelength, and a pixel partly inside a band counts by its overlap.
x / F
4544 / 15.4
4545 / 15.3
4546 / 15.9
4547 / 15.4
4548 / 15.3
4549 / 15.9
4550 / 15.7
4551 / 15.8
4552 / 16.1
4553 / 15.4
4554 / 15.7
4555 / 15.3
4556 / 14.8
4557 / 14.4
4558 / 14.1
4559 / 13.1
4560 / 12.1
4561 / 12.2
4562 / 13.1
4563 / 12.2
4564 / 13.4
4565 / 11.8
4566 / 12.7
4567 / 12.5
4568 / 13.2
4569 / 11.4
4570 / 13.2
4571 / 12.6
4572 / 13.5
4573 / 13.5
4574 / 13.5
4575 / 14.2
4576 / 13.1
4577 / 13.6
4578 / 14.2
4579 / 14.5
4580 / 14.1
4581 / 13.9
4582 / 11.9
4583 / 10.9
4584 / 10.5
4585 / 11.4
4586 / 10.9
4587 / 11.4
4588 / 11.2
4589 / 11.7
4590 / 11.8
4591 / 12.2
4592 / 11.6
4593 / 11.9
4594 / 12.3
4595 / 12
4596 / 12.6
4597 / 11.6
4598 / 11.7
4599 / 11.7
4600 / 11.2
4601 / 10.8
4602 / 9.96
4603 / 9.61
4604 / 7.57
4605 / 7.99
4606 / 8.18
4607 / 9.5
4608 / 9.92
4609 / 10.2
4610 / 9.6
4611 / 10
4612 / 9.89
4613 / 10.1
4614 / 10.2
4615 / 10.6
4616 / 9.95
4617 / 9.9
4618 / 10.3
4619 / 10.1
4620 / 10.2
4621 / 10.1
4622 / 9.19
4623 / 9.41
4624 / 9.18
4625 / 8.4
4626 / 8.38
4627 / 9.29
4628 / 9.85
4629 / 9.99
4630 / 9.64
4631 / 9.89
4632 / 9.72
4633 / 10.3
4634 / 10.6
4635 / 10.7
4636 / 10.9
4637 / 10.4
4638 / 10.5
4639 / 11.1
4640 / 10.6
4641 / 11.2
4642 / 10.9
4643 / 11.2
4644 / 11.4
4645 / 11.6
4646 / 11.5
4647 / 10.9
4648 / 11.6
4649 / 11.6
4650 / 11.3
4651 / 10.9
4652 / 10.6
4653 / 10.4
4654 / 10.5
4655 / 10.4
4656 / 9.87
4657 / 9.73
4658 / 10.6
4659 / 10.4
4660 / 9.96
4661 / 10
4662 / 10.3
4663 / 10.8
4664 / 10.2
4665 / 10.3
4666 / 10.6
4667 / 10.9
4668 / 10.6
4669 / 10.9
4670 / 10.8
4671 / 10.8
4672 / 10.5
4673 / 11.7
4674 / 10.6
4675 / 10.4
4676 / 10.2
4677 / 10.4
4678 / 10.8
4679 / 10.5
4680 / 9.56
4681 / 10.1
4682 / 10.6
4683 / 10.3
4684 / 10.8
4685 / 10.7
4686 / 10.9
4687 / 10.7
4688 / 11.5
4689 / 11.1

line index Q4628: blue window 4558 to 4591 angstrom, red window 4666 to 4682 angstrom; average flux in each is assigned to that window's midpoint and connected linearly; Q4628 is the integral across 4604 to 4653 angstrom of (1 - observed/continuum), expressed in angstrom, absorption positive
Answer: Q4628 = 5.6 angstrom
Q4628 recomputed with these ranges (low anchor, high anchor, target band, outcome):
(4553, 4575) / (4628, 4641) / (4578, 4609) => 2.22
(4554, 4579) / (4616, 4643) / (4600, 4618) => 2.26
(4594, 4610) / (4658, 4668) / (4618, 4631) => 1.05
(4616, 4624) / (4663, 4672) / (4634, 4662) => -1.22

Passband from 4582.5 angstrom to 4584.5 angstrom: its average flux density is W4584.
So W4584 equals 10.7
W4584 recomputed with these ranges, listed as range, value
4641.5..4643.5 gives 11.1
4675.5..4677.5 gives 10.3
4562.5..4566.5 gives 12.5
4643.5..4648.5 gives 11.4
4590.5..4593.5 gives 11.9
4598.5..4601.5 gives 11.2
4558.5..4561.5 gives 12.5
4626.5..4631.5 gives 9.73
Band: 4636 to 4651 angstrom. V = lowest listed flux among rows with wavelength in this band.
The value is 10.4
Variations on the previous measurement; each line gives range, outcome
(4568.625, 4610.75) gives 7.57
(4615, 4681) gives 8.38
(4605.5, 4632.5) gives 8.18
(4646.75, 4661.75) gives 9.73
